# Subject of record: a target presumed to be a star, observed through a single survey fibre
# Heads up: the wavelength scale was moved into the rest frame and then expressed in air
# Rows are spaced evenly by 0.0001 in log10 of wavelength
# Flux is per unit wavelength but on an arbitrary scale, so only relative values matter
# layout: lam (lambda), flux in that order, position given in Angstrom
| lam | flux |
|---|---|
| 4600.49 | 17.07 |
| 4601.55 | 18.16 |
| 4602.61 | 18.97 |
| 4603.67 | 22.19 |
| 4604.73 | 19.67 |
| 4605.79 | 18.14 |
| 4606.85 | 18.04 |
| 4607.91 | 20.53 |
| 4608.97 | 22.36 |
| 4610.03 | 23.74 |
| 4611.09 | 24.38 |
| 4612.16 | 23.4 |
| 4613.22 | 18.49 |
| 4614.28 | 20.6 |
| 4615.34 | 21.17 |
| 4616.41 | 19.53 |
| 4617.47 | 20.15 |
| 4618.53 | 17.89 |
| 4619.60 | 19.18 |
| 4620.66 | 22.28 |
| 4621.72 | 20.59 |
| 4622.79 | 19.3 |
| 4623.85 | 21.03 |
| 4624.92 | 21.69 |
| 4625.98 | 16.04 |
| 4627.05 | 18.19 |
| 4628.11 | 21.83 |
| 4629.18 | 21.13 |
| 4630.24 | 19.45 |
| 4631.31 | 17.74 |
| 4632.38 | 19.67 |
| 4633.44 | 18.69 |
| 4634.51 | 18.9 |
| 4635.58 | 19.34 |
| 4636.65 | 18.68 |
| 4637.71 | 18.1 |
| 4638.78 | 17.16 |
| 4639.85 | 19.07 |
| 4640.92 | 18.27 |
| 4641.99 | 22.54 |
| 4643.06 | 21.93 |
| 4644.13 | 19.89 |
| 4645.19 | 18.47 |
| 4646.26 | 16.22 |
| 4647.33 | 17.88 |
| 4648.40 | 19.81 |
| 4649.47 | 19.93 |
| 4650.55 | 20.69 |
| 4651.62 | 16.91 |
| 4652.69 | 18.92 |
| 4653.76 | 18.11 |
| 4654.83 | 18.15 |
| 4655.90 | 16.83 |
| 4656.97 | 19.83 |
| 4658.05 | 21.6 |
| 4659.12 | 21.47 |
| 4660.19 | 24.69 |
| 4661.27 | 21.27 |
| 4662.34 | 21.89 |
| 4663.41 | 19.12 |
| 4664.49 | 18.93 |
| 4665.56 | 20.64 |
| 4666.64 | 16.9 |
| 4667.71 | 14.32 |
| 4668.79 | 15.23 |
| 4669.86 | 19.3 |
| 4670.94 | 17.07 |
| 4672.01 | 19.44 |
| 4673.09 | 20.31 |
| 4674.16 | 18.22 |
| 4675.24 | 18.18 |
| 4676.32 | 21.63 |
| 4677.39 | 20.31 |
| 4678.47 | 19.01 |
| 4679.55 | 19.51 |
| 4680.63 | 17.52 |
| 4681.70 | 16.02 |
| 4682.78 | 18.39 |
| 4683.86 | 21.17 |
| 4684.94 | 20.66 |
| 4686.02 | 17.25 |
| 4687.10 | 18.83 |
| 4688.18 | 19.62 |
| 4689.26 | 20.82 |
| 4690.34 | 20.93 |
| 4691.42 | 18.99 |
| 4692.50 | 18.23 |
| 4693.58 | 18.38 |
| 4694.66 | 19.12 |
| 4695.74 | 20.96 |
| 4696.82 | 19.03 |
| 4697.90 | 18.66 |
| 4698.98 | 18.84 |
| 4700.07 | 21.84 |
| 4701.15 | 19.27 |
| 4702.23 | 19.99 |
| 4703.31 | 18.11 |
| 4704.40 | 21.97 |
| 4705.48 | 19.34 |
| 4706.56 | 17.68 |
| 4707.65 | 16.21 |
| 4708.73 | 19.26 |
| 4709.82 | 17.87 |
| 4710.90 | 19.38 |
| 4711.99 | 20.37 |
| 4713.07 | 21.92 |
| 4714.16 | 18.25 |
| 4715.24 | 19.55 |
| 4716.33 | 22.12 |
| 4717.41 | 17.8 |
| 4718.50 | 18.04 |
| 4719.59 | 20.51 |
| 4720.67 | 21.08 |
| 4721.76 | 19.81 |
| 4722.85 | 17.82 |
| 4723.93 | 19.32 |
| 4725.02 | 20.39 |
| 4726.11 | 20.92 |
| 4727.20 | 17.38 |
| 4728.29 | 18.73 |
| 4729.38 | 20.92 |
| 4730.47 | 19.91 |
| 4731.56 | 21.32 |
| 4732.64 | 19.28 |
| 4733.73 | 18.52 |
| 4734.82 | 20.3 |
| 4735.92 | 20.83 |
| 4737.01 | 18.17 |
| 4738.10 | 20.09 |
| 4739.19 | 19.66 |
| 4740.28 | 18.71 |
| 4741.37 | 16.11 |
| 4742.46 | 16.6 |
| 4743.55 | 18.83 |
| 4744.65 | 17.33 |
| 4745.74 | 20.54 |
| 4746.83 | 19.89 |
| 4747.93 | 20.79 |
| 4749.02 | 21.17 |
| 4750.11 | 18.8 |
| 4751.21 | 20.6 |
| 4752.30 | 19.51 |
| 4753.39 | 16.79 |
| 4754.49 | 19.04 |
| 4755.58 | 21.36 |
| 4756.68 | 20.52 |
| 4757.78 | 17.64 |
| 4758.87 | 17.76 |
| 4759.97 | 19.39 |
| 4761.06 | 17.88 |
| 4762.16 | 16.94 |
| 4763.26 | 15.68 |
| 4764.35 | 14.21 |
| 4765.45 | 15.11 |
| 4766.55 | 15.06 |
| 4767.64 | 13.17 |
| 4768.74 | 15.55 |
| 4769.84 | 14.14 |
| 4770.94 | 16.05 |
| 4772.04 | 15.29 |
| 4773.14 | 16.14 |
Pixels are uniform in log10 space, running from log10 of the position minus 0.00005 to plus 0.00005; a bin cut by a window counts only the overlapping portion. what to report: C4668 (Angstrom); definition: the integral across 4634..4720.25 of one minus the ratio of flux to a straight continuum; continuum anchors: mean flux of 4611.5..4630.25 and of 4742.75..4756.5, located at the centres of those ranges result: 2.8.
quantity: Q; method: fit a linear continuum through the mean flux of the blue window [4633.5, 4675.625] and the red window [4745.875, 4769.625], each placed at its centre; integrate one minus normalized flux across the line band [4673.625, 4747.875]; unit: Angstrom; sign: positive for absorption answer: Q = -3.4 Angstrom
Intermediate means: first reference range 19.1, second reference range 17.9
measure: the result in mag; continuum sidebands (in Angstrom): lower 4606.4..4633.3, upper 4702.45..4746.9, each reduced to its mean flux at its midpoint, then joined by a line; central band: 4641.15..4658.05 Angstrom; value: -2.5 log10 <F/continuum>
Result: 0.049 mag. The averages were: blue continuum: 20.3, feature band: 19.1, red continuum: 19.3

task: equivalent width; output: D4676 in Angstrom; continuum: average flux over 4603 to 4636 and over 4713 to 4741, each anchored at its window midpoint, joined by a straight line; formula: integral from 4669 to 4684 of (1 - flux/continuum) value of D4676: 0.8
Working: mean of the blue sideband 20.2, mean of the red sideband 19.6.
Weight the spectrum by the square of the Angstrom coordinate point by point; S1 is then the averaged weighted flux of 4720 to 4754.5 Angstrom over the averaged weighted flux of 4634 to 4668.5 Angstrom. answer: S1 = 1.04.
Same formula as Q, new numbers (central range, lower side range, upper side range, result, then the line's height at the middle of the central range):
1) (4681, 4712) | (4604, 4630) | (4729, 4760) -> 0.8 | 19.7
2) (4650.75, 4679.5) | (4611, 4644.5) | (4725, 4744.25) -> 0.6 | 19.6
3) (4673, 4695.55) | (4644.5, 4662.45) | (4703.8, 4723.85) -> 0.3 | 19.5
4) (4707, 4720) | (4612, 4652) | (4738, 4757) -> 0.0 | 19.3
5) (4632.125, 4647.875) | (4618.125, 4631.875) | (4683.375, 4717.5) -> 0.6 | 19.7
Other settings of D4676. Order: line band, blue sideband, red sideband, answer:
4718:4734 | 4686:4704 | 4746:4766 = -0.55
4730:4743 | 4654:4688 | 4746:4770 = -0.67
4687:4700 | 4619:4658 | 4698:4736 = -0.01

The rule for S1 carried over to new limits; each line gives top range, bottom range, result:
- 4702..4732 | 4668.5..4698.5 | 1.04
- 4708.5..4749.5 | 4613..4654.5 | 1.05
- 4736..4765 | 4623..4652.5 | 1.02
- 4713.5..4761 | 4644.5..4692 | 1.04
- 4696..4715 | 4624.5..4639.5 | 1.05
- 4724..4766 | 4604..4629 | 0.98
